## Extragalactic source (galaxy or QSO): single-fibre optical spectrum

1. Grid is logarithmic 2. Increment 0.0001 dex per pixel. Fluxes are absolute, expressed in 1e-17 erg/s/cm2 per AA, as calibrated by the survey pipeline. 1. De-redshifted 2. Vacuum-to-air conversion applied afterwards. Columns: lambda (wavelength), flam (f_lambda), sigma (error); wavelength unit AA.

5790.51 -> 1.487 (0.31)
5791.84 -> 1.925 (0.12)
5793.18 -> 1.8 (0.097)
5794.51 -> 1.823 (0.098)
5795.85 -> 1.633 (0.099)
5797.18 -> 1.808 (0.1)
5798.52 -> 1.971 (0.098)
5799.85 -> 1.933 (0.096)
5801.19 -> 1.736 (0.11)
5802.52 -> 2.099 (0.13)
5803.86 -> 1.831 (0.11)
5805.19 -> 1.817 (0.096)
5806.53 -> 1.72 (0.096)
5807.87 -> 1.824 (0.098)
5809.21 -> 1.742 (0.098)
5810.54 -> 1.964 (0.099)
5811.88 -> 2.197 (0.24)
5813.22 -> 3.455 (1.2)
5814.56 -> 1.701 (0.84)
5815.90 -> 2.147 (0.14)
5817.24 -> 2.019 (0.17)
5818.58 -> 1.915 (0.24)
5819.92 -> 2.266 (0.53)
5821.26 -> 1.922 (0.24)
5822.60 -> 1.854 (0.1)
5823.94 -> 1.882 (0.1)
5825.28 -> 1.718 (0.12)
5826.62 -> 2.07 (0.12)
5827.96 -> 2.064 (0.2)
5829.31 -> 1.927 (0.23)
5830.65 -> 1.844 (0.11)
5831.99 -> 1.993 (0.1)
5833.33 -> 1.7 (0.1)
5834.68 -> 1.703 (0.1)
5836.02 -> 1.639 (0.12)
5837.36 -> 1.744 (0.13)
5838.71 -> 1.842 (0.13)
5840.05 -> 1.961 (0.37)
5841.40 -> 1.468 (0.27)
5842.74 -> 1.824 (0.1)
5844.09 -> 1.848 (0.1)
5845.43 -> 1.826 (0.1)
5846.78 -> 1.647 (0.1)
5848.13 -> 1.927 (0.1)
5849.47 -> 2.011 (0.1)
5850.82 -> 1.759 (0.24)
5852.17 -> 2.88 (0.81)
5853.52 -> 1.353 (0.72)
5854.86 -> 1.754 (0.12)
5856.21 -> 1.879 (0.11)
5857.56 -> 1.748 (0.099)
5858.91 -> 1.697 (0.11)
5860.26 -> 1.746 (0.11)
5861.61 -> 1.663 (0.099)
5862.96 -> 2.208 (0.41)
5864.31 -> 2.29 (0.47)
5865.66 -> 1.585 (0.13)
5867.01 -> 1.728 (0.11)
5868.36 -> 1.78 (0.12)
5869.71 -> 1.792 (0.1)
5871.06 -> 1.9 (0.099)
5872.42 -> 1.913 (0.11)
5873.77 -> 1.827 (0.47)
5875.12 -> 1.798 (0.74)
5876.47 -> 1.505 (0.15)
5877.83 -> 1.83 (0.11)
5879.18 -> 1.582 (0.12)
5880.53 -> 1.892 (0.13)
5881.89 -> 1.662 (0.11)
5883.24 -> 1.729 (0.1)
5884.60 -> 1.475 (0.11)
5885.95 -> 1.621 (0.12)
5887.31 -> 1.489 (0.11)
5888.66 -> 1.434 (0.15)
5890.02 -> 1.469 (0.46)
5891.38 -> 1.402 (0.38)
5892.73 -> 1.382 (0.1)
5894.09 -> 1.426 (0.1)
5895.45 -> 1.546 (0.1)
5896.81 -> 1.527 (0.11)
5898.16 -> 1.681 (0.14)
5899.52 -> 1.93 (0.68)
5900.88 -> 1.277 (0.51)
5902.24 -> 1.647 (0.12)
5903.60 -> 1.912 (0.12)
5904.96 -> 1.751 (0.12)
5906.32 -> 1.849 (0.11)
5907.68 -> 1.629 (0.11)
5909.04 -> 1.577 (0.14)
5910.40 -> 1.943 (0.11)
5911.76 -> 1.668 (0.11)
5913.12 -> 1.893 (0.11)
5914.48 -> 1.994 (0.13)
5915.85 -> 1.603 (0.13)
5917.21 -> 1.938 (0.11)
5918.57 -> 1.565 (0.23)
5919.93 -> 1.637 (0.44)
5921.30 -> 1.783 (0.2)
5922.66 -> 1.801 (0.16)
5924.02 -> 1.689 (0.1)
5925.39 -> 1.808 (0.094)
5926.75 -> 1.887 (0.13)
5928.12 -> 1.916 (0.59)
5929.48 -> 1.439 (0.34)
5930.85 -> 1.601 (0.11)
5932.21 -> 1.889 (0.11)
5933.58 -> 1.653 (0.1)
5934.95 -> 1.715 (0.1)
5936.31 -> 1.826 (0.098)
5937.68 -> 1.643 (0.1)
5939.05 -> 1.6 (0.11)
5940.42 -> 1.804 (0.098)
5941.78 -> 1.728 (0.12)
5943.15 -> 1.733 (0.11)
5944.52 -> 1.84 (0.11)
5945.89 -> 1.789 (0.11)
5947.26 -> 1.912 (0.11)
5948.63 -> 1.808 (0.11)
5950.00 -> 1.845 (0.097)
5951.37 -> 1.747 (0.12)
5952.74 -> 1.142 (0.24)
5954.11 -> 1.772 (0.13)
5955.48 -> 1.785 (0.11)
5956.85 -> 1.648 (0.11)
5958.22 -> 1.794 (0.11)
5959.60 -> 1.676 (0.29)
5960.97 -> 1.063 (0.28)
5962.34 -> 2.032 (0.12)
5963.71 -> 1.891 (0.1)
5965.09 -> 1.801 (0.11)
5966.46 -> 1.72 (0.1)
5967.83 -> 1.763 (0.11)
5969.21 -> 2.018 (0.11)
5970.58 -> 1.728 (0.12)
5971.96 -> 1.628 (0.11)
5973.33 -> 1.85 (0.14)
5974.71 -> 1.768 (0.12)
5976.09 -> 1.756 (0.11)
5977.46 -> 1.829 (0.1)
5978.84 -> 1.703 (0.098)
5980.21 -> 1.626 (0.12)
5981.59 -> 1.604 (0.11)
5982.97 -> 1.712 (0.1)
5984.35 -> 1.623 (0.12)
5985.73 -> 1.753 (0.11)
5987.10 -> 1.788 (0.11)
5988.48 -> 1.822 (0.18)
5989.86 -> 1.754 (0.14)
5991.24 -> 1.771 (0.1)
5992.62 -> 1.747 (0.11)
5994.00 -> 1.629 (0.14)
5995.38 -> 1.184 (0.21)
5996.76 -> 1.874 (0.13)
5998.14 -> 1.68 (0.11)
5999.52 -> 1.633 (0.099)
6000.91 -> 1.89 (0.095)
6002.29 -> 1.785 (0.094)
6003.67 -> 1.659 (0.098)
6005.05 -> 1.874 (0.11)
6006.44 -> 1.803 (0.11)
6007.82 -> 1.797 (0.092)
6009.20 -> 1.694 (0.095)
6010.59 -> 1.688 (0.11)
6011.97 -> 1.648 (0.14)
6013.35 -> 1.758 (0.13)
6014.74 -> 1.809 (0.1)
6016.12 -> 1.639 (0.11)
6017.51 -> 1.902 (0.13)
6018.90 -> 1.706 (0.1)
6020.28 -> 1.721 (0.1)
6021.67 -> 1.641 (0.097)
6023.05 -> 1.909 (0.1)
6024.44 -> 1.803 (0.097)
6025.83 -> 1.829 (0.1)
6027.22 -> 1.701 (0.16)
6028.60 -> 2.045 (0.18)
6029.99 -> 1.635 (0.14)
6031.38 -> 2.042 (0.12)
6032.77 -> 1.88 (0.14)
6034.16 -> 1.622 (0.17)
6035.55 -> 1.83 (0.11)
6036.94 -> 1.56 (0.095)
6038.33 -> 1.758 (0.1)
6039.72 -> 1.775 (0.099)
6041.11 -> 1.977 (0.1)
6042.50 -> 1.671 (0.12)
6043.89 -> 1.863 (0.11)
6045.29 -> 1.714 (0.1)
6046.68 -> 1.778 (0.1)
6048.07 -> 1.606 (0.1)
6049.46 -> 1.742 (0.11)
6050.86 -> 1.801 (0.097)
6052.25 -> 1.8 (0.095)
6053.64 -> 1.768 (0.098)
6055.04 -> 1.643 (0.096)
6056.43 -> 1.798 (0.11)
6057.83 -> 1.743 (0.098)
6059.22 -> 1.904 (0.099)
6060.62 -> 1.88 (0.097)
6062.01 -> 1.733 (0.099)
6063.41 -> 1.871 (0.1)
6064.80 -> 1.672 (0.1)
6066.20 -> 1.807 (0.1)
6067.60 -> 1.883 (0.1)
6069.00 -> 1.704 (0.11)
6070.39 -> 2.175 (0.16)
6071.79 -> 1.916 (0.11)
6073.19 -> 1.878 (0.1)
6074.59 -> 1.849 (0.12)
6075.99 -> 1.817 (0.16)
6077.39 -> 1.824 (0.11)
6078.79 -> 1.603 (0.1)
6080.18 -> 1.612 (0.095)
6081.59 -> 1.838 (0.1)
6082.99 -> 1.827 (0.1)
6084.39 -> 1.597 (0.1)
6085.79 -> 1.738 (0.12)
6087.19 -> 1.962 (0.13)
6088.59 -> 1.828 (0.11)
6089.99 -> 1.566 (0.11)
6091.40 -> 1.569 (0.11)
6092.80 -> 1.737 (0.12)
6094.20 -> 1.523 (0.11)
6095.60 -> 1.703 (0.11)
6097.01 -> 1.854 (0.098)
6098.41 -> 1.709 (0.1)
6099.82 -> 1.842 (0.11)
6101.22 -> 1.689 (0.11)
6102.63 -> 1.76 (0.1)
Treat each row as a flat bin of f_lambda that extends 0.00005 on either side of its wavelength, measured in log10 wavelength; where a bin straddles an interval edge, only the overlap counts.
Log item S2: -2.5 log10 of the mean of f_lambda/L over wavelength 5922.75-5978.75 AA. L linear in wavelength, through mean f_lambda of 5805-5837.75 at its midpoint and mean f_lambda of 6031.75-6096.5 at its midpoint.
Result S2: 0.07 mag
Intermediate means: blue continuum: 1.96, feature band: 1.74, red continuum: 1.77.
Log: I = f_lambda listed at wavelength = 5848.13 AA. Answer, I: 1.927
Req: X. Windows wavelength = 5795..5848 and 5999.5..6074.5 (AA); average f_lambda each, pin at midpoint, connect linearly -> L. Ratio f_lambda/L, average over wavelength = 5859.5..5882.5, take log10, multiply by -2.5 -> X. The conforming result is 0.04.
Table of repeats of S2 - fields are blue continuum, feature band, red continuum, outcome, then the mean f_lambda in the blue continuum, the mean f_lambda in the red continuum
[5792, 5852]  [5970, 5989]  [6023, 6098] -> 0.06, 1.91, 1.78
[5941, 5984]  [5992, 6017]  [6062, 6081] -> 0.03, 1.73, 1.81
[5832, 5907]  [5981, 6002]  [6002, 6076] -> 0.05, 1.74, 1.79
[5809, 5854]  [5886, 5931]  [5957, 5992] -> 0.10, 1.94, 1.74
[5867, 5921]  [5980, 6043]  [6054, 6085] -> 0.01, 1.68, 1.8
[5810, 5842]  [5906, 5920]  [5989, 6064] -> 0.07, 1.96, 1.76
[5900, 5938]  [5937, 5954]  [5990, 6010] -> 0.01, 1.74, 1.72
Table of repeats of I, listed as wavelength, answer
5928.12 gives 1.916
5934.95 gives 1.715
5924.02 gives 1.689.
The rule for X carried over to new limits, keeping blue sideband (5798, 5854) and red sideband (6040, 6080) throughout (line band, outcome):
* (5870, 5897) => 0.17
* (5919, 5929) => 0.06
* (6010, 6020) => 0.05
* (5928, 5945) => 0.09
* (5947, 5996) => 0.08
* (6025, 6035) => 0.00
